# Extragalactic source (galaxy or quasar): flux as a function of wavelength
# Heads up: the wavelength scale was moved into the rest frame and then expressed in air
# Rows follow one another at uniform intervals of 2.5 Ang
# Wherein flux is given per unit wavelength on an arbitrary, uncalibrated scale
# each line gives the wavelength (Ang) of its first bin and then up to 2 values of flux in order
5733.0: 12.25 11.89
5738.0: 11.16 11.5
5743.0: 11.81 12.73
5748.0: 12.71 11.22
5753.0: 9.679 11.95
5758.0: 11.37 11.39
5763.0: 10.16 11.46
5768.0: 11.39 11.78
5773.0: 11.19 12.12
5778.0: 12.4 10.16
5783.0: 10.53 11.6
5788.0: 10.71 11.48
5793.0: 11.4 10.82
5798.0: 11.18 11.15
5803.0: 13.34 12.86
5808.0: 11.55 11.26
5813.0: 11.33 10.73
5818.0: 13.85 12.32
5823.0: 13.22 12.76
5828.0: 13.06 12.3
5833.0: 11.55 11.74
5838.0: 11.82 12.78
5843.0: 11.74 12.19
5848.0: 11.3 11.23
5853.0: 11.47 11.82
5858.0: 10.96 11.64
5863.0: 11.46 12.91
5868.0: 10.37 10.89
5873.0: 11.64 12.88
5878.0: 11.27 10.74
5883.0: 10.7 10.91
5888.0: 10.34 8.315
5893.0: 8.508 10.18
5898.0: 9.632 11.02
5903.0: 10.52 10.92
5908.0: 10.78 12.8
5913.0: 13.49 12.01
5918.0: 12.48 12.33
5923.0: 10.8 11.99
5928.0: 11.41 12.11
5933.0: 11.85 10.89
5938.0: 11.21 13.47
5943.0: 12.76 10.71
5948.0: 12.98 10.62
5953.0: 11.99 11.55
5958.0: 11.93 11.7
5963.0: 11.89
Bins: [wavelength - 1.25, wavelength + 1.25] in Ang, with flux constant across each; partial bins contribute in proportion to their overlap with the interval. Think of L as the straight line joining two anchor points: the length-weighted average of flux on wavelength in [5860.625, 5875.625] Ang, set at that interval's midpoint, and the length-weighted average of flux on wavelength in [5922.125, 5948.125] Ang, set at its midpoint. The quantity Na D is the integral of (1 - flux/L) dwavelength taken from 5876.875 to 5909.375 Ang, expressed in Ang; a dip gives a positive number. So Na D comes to 3.8 Ang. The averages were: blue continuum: 11.6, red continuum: 11.8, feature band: 10.3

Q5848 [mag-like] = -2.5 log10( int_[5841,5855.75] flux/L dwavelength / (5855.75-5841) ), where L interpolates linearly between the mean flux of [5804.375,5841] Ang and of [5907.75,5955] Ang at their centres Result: 0.043 mag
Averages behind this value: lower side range 12.2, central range 11.7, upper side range 11.9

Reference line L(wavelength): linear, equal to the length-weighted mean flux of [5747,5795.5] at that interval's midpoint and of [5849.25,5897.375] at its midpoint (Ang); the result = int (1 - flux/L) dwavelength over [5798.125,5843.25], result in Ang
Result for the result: -4.3 Ang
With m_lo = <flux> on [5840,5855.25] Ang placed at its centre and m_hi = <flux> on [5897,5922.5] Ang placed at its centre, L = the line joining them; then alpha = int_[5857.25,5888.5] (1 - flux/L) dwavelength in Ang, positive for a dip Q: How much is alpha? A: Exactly 1.0 Ang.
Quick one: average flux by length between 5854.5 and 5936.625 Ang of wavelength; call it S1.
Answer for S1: 11.2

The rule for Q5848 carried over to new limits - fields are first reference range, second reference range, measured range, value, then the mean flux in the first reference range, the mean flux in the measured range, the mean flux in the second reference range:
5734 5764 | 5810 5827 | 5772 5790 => 0.06 mag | 11.5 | 11.3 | 12.3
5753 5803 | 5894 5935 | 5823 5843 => -0.09 mag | 11.3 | 12.3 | 11.5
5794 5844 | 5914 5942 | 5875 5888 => 0.08 mag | 12.1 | 11.1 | 11.9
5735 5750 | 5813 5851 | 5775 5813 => 0.05 mag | 11.9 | 11.5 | 12.2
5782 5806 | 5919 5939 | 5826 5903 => 0.03 mag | 11.5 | 11.2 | 11.6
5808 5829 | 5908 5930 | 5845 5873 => 0.07 mag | 12.3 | 11.5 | 12.1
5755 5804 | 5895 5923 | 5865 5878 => -0.02 mag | 11.4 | 11.6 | 11.5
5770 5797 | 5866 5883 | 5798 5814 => -0.05 mag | 11.3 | 11.9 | 11.3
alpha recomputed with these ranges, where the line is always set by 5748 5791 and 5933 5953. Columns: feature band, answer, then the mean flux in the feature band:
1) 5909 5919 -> -0.79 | 12.7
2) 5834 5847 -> -0.62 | 12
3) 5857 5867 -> -0.15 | 11.7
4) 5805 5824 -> -1.17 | 12.1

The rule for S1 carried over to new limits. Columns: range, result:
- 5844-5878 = 11.6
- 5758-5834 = 11.7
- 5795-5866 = 11.9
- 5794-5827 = 12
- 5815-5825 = 12.7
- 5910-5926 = 12.3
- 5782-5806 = 11.5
